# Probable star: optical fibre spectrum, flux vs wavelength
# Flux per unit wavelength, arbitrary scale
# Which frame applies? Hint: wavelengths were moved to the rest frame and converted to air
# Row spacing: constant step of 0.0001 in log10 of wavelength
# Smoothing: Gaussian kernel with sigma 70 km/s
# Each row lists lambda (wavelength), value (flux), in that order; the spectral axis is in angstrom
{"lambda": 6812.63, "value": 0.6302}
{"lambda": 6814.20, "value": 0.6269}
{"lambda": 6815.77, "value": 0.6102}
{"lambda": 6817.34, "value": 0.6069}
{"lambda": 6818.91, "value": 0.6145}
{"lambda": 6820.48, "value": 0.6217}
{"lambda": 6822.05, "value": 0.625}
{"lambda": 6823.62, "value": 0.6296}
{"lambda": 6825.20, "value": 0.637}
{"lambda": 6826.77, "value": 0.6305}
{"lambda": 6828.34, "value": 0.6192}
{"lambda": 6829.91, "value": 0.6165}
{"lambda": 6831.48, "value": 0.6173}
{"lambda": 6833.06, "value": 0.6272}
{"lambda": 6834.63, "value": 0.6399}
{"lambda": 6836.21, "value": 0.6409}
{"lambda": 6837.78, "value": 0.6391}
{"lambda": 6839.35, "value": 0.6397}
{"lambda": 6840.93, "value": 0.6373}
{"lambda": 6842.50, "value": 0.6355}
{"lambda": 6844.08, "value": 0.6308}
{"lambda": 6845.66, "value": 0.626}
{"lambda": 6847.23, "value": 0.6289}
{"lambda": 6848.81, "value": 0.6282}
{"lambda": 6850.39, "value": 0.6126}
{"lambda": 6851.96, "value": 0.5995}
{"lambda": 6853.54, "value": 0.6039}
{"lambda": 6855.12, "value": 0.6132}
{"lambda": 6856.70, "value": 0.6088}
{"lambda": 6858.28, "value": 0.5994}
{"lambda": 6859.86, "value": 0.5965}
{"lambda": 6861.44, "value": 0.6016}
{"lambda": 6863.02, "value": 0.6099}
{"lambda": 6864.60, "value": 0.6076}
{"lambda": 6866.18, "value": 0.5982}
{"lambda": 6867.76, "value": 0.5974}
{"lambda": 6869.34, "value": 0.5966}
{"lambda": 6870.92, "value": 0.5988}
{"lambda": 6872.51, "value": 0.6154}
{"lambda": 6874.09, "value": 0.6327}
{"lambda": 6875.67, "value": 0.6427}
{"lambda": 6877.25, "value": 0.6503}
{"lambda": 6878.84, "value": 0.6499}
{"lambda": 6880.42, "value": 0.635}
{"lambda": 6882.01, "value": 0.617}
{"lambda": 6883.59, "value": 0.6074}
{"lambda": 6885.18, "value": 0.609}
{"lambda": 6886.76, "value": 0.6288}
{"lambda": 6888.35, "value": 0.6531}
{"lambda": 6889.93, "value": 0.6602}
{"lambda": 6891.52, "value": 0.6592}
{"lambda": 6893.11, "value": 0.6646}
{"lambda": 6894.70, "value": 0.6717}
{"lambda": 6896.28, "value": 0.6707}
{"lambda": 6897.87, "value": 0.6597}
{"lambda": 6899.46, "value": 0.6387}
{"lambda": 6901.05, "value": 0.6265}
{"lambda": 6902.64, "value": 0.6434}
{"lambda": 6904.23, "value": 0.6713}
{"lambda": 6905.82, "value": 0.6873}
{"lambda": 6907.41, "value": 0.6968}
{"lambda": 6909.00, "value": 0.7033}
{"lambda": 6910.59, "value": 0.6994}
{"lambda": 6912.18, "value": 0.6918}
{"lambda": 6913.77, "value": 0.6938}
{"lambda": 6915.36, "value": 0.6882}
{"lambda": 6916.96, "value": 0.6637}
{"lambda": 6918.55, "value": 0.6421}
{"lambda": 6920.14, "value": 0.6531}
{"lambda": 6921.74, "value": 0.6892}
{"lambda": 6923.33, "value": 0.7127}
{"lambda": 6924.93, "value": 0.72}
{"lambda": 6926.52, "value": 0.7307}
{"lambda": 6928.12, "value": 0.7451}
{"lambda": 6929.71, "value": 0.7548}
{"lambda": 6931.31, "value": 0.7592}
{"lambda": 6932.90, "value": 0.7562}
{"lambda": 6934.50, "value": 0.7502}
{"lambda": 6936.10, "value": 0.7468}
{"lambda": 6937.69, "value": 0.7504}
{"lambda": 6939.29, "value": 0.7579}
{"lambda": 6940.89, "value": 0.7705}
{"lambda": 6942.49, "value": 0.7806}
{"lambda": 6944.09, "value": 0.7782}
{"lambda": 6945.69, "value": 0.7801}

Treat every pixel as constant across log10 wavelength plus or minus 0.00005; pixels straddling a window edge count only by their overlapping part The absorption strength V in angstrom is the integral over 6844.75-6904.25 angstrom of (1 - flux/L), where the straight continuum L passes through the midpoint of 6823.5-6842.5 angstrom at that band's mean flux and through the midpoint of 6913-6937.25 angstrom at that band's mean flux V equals 3.75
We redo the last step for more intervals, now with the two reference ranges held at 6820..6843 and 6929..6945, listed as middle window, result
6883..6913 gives 2.2 angstrom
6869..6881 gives 1.0 angstrom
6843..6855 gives 0.6 angstrom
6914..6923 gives 0.8 angstrom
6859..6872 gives 1.4 angstrom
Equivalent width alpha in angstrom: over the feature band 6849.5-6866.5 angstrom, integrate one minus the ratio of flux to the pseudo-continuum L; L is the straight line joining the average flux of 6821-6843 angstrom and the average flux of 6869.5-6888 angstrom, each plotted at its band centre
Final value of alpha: 0.6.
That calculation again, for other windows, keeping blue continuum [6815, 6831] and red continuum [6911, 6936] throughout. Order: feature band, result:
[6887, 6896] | 0.3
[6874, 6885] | 0.6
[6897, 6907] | 0.5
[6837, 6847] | 0.1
